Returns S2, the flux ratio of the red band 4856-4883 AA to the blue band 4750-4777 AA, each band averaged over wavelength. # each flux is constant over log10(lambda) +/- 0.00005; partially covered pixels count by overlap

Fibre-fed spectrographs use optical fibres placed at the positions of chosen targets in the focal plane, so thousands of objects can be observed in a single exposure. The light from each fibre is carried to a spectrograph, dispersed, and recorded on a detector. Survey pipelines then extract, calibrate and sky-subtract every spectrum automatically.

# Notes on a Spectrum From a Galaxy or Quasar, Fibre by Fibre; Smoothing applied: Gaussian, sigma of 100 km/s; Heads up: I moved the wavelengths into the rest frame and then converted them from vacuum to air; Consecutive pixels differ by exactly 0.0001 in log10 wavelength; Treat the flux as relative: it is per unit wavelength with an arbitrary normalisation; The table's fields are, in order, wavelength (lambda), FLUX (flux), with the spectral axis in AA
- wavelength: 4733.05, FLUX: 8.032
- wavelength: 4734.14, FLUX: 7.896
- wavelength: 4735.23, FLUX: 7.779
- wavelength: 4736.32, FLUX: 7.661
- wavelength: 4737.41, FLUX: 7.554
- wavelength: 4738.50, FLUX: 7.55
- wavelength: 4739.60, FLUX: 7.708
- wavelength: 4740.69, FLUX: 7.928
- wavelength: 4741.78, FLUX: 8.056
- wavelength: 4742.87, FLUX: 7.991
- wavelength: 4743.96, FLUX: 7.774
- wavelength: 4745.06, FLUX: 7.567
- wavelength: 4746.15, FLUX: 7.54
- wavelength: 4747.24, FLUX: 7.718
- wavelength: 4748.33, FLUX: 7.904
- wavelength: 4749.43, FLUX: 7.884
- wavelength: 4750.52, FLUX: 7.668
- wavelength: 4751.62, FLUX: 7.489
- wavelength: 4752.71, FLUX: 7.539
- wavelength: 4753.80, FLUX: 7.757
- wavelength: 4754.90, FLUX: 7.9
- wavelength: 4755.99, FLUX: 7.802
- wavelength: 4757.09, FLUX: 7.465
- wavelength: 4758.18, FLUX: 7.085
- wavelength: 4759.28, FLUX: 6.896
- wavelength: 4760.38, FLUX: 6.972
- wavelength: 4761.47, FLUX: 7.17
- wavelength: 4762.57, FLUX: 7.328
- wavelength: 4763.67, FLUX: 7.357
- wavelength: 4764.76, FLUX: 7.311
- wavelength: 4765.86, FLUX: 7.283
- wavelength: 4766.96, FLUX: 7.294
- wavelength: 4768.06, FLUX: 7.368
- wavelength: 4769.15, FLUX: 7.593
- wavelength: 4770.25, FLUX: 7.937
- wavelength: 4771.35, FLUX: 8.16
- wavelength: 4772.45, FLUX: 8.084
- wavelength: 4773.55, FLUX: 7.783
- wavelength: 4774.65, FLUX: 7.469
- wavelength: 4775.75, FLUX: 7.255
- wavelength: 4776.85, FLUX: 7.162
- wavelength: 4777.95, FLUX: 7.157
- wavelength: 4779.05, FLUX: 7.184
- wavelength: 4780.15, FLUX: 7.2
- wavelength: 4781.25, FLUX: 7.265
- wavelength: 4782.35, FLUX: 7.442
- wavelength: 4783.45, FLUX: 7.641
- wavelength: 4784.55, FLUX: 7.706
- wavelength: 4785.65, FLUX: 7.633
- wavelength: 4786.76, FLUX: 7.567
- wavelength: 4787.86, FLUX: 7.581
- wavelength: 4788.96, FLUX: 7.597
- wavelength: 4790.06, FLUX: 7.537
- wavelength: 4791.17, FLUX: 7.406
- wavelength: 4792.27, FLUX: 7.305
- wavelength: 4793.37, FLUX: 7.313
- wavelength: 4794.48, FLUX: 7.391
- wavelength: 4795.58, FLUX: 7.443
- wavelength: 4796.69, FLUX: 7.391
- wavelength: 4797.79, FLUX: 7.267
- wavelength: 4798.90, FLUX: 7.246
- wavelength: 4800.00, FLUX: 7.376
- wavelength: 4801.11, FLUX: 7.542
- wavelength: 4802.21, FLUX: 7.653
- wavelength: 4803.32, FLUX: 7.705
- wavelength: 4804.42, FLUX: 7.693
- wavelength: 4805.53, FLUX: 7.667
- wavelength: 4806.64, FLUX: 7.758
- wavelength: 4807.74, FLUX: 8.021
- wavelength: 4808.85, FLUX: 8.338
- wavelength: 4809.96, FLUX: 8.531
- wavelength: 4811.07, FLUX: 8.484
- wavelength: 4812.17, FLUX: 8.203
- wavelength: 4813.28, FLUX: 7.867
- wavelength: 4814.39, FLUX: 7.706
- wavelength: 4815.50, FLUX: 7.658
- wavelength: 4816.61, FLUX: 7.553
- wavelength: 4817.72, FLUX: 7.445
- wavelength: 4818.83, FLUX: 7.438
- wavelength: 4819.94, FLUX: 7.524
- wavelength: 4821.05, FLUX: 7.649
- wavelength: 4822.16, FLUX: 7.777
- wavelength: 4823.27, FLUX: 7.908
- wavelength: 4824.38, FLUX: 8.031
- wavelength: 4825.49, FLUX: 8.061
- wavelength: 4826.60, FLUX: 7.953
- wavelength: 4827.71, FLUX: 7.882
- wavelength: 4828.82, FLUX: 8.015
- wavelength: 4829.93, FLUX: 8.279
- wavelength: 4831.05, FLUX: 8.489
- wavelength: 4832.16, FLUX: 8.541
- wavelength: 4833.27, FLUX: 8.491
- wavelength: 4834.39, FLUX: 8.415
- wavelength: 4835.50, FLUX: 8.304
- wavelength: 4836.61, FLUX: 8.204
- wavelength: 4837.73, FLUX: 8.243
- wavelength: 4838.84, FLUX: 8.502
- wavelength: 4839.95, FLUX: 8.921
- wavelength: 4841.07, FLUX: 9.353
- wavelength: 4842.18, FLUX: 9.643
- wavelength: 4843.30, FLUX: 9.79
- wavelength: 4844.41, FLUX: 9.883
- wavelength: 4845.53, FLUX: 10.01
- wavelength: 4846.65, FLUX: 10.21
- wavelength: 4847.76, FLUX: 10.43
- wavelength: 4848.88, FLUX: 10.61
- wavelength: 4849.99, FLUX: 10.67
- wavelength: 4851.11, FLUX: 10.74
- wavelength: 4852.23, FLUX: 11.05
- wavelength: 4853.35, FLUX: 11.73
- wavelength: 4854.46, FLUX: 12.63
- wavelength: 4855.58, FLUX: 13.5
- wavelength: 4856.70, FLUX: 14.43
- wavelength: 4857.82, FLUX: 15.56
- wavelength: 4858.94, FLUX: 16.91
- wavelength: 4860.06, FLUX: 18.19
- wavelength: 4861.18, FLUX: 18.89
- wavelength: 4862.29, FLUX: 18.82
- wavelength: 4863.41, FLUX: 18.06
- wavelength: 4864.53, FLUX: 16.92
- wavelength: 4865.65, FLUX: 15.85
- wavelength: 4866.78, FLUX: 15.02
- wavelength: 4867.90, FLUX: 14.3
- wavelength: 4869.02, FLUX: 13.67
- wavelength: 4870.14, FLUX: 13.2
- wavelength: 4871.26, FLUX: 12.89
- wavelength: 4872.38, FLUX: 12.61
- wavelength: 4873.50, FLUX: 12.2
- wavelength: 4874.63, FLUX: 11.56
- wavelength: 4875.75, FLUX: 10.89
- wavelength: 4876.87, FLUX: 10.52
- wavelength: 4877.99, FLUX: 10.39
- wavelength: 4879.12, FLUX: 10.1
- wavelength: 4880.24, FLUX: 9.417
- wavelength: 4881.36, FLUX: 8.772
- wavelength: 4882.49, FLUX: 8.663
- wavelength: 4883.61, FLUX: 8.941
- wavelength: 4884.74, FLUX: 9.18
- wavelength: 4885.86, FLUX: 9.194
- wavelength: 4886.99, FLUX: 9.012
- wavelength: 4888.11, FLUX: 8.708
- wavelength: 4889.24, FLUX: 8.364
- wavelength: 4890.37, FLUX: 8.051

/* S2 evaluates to 1.82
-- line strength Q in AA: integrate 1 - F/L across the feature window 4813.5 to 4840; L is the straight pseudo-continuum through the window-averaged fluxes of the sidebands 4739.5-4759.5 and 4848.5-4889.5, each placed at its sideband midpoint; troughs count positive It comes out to 6.8 AA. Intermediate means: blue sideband 7.68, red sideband 12.5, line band 8.02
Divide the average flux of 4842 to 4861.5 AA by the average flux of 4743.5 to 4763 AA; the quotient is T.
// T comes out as 1.7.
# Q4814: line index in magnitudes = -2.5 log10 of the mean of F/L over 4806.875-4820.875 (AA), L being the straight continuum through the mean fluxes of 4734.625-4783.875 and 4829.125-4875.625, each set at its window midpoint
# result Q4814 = 0.27 mag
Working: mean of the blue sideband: 7.55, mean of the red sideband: 12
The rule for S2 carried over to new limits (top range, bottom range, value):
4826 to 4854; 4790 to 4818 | 1.21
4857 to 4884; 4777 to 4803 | 1.81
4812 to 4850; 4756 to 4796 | 1.15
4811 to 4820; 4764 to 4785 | 1.03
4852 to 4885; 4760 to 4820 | 1.75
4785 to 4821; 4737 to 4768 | 1.01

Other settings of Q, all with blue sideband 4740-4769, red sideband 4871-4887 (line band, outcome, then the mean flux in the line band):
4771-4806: 3.4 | 7.49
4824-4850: 1.2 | 8.93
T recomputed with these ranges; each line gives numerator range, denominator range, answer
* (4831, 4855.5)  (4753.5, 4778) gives 1.31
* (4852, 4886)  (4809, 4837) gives 1.63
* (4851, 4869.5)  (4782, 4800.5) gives 2.03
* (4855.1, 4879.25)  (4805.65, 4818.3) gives 1.81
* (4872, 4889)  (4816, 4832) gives 1.26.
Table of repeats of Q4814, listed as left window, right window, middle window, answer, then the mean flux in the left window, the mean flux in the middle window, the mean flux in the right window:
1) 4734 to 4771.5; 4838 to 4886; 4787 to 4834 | 0.272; 7.59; 7.78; 12.2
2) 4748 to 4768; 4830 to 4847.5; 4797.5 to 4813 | 0.071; 7.44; 7.83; 9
